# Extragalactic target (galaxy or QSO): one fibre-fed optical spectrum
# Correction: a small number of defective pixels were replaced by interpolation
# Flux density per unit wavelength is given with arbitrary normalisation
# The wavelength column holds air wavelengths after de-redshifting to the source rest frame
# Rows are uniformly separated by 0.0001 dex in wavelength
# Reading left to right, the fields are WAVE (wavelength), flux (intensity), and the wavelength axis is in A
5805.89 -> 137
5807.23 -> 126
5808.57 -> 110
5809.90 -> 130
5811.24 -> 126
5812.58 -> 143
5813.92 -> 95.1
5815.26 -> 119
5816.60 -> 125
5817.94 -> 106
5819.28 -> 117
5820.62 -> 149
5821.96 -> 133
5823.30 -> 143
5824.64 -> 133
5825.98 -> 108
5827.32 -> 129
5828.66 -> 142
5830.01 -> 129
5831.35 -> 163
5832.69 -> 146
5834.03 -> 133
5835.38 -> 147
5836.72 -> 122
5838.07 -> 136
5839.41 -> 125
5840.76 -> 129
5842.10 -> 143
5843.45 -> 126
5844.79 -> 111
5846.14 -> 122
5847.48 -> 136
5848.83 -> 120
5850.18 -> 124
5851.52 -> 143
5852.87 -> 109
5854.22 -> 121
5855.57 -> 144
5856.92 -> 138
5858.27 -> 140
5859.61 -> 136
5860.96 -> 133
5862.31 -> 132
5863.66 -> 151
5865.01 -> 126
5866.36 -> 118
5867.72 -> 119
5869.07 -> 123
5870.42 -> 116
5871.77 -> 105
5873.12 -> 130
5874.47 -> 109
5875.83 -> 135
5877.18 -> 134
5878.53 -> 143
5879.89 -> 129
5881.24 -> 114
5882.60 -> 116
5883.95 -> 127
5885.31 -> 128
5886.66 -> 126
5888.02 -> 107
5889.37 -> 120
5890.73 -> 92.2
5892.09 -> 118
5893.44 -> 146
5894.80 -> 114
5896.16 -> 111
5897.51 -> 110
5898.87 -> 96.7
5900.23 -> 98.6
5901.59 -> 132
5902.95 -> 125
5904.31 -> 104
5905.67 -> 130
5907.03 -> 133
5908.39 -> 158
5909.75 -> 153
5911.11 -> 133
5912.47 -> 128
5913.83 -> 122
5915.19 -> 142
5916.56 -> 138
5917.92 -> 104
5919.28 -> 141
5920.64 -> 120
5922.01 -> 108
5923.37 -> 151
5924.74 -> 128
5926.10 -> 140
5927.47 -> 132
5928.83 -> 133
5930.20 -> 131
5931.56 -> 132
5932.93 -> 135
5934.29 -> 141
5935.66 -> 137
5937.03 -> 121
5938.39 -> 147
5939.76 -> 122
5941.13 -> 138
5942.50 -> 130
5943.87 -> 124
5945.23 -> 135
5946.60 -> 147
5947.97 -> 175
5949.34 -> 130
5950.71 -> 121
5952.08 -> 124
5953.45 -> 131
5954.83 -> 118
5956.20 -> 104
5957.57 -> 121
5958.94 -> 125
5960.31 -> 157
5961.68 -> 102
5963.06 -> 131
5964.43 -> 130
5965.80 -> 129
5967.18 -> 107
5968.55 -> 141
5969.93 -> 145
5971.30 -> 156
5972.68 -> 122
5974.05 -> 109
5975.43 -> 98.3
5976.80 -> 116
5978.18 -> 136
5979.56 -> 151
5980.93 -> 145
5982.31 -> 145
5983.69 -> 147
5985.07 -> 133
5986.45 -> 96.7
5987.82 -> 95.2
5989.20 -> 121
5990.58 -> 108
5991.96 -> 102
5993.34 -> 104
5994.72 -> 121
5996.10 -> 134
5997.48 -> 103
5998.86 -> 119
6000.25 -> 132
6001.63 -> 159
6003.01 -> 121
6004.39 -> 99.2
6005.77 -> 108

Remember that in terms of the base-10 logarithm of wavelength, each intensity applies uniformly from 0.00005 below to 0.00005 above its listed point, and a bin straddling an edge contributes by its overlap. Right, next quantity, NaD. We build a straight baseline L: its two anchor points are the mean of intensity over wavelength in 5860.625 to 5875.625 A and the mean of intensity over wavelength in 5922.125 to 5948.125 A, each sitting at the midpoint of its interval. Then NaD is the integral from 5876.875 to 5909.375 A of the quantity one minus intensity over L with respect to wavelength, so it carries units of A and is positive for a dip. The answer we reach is 1.7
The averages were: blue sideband 124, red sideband 135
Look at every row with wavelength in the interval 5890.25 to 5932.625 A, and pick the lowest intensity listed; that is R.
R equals 92.2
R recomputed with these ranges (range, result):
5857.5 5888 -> 105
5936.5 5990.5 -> 95.2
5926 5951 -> 121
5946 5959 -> 104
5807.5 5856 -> 95.1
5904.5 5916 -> 122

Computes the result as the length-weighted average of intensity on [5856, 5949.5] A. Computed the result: 128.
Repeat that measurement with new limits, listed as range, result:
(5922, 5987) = 131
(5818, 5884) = 130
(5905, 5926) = 133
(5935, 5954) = 134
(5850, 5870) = 130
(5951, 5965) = 124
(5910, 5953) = 133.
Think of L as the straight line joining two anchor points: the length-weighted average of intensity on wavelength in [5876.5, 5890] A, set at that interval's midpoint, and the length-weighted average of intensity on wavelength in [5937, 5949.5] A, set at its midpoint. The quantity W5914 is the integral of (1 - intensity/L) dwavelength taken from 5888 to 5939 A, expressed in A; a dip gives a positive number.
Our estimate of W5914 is 1.77 A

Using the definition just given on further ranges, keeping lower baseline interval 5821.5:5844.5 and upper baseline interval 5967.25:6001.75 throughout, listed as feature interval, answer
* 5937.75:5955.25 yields -1.0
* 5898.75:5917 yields 0.1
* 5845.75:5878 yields 1.1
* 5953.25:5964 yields 0.2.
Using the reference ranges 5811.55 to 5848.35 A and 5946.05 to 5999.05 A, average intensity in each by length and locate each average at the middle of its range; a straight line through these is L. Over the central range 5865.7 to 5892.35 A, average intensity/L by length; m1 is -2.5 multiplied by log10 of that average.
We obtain 0.07 mag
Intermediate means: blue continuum 130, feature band 120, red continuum 126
